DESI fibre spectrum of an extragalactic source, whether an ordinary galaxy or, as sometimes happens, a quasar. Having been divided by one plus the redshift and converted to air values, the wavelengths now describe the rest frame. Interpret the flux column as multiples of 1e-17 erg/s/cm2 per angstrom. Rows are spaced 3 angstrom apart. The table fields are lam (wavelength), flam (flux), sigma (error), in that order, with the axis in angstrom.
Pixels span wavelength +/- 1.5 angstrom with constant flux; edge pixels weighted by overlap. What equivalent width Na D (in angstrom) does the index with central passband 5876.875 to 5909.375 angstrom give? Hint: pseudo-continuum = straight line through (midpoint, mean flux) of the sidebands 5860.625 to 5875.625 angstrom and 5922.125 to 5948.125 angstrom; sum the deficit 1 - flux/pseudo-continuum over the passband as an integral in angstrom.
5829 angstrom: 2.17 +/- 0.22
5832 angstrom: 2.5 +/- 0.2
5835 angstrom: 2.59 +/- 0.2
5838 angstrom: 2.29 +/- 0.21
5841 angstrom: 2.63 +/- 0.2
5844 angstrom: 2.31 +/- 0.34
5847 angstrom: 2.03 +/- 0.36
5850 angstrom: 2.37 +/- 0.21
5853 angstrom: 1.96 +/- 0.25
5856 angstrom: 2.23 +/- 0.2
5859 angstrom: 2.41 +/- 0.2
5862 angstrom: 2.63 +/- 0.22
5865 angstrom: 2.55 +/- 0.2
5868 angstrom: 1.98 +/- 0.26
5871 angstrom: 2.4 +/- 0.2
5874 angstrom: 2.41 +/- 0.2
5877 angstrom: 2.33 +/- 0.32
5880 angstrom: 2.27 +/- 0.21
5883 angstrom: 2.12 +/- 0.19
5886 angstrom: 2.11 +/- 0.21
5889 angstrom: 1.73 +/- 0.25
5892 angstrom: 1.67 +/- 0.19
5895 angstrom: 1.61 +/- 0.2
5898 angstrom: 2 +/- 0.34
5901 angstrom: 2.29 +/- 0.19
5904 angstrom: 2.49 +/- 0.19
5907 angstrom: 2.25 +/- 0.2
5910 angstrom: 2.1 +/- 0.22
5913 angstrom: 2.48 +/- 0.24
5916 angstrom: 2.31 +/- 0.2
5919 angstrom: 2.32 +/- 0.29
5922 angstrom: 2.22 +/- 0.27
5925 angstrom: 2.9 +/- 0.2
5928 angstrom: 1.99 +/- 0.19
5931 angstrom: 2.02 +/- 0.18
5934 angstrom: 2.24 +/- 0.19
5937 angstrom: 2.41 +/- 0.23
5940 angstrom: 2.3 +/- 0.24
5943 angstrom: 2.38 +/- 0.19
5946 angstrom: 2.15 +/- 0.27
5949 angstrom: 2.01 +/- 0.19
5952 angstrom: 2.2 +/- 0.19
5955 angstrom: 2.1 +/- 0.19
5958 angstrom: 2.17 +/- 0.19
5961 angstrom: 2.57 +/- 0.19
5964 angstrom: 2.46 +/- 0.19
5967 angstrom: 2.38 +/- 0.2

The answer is 3.91 angstrom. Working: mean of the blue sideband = 2.39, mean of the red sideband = 2.29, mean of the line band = 2.07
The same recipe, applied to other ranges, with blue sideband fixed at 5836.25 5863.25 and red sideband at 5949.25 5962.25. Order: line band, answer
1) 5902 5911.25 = -0.1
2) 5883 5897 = 2.8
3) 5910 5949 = -0.7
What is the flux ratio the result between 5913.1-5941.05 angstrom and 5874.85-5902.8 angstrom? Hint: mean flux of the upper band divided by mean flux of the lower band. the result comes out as 1.1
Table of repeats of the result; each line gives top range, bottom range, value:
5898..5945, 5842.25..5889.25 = 1.02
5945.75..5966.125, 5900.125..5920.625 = 0.97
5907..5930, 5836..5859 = 1.02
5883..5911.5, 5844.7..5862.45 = 0.90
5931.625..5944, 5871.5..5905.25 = 1.10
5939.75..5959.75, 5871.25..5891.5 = 1.02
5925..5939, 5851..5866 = 0.96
